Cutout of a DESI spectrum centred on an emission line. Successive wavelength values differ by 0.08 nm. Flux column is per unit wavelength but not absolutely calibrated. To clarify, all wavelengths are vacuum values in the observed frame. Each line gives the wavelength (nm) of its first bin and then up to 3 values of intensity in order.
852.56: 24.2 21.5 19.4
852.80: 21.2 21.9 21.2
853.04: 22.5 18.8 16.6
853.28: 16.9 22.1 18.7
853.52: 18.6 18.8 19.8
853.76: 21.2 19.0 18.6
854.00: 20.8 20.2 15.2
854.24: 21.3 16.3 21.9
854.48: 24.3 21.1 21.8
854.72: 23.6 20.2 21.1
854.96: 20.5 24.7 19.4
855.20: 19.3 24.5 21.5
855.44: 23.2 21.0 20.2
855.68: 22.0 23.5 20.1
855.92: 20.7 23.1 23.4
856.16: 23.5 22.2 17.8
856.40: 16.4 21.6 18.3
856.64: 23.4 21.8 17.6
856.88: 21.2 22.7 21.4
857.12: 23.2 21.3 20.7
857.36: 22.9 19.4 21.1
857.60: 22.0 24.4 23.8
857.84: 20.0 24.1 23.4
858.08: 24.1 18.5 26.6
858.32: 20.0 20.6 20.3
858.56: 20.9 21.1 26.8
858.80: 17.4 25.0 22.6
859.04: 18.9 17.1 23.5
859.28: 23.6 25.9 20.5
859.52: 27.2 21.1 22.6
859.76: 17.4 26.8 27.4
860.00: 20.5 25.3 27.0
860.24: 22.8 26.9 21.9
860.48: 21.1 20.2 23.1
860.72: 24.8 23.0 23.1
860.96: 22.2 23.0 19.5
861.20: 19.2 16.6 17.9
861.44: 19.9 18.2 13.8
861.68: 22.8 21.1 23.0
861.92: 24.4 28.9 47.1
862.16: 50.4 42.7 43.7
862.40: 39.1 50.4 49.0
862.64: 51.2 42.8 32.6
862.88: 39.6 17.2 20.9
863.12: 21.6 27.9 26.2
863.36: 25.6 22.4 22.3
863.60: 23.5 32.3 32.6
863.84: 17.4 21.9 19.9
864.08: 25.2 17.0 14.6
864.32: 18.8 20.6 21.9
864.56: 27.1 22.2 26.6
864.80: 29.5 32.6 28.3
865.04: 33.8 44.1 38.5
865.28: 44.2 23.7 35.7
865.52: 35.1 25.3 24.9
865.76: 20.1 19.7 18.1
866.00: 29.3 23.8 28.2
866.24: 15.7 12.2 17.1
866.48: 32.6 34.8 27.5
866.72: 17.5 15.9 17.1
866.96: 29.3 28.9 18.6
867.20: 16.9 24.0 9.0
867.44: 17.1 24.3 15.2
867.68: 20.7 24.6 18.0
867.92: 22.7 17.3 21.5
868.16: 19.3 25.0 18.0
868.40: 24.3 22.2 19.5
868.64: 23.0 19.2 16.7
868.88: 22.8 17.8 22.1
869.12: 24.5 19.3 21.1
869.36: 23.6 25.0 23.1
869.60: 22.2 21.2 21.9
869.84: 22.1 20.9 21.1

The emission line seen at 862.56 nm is Halpha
